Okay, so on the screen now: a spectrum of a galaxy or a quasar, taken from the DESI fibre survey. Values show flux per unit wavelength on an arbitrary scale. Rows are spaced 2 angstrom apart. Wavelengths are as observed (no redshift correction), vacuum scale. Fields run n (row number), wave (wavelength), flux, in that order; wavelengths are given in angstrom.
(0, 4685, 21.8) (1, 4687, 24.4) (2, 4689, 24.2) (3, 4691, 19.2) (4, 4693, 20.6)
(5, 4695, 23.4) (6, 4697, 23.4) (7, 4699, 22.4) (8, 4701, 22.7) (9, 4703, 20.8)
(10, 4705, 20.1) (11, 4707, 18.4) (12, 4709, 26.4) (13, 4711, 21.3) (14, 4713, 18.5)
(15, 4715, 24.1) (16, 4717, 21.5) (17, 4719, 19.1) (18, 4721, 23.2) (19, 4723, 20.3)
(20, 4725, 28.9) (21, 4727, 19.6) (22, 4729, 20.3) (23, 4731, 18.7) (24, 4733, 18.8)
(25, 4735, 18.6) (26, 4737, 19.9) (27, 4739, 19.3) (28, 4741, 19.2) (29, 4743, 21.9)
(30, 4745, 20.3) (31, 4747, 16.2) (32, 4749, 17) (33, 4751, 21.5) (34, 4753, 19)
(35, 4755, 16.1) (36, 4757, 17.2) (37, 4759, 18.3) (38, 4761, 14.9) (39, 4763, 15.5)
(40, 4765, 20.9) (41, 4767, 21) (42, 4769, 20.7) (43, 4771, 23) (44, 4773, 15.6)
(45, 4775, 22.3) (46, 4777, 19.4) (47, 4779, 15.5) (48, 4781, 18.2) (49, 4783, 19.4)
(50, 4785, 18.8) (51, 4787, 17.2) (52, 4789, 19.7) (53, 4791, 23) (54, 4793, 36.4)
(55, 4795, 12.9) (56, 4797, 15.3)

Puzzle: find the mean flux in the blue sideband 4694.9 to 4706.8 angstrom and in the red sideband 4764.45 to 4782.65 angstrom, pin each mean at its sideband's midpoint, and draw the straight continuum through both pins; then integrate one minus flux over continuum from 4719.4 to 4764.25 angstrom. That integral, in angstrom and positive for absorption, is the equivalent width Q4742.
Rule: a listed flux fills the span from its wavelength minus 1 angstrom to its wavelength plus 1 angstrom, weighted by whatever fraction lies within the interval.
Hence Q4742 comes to 2.8 angstrom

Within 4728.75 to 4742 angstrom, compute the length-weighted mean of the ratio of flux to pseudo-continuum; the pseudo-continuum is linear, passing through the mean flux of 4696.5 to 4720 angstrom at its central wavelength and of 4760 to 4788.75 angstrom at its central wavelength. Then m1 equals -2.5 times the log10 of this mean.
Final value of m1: 0.07 mag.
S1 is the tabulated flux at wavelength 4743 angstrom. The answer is 21.9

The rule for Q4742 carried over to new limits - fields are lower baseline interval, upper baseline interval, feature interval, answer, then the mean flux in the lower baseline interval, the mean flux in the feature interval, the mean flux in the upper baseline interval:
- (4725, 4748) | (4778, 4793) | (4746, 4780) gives 2.4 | 19.8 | 18.5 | 20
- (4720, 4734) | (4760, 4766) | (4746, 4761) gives 0.4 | 21.4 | 17.7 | 17.1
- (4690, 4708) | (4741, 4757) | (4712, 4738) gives -1.2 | 21.2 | 20.9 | 18.8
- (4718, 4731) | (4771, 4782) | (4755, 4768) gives 1.1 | 21.7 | 17.8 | 18.6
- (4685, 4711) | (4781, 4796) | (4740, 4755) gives 1.6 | 22.1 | 19.1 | 20.9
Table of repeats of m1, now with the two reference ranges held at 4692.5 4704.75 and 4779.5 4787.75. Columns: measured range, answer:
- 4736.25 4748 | 0.04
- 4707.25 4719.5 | -0.01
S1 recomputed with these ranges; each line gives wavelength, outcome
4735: 18.6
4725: 28.9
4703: 20.8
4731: 18.7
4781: 18.2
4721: 23.2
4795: 12.9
